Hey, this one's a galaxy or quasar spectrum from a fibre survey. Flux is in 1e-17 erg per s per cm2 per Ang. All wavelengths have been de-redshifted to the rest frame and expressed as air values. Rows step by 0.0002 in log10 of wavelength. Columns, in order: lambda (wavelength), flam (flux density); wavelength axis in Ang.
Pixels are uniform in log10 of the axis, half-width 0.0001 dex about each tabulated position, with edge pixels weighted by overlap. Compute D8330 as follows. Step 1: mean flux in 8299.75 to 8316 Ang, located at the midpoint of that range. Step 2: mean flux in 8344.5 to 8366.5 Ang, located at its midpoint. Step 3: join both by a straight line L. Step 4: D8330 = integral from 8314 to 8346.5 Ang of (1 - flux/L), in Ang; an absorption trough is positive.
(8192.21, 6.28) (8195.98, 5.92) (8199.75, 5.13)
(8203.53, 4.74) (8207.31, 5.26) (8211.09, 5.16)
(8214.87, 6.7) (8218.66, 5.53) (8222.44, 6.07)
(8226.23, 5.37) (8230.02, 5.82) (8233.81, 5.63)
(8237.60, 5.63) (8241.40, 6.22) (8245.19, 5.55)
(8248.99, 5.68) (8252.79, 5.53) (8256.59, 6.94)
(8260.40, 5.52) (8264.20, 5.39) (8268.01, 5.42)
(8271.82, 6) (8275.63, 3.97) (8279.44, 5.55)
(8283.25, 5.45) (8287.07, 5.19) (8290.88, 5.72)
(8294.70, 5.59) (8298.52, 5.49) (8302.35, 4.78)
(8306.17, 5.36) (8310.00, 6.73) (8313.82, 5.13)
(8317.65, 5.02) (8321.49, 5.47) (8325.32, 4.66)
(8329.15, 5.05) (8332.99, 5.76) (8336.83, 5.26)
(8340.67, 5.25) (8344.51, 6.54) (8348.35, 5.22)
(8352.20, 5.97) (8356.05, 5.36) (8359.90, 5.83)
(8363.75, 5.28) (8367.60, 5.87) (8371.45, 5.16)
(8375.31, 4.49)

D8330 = 1.1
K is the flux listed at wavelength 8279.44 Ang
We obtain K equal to 5.55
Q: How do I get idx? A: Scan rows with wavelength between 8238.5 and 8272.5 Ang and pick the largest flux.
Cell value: 6.94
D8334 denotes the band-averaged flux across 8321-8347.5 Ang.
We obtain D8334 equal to 5.42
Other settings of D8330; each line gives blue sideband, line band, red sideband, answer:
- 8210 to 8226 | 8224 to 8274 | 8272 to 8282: -3.1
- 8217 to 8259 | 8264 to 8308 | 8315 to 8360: 2.4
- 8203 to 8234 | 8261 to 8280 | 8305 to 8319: 1.2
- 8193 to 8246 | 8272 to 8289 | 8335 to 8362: 1.5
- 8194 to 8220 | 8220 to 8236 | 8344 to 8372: -0.6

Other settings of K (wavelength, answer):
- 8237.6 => 5.63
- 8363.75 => 5.28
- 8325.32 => 4.66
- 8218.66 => 5.53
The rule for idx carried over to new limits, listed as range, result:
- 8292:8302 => 5.59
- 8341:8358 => 6.54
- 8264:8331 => 6.73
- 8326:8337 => 5.76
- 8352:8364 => 5.97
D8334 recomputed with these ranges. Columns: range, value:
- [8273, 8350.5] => 5.37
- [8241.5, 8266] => 5.8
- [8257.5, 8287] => 5.37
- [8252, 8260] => 6.19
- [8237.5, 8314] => 5.57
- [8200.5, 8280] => 5.6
